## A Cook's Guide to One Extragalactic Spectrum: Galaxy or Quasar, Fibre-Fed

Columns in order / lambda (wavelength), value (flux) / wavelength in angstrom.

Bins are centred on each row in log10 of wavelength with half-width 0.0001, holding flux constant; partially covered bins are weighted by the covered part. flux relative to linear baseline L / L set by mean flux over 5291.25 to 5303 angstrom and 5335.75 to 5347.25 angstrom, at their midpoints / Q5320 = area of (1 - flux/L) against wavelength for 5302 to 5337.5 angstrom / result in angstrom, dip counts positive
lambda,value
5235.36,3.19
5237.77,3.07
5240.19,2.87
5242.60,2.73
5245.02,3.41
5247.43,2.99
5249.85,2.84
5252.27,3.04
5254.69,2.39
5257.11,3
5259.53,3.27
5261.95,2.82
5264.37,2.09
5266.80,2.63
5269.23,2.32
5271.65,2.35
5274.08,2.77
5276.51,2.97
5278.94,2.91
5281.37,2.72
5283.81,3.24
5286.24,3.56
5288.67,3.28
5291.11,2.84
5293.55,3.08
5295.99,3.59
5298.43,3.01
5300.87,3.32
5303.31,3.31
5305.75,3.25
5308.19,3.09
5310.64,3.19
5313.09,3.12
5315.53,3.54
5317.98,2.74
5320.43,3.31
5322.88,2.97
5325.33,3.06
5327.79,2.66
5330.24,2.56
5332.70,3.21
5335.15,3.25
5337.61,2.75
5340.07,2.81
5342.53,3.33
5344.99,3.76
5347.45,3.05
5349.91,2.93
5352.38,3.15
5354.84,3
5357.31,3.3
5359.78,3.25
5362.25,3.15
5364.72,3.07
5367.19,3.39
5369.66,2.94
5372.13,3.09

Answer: 1.2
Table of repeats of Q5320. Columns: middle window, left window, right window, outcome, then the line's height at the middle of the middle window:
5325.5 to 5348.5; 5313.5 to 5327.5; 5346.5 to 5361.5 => 0.45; 3.1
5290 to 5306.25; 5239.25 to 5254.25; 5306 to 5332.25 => -1.01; 3.01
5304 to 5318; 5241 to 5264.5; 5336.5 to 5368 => -0.71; 3.04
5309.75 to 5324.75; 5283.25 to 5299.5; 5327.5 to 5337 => -0.47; 3.04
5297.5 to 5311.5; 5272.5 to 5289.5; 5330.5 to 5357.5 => -0.59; 3.07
